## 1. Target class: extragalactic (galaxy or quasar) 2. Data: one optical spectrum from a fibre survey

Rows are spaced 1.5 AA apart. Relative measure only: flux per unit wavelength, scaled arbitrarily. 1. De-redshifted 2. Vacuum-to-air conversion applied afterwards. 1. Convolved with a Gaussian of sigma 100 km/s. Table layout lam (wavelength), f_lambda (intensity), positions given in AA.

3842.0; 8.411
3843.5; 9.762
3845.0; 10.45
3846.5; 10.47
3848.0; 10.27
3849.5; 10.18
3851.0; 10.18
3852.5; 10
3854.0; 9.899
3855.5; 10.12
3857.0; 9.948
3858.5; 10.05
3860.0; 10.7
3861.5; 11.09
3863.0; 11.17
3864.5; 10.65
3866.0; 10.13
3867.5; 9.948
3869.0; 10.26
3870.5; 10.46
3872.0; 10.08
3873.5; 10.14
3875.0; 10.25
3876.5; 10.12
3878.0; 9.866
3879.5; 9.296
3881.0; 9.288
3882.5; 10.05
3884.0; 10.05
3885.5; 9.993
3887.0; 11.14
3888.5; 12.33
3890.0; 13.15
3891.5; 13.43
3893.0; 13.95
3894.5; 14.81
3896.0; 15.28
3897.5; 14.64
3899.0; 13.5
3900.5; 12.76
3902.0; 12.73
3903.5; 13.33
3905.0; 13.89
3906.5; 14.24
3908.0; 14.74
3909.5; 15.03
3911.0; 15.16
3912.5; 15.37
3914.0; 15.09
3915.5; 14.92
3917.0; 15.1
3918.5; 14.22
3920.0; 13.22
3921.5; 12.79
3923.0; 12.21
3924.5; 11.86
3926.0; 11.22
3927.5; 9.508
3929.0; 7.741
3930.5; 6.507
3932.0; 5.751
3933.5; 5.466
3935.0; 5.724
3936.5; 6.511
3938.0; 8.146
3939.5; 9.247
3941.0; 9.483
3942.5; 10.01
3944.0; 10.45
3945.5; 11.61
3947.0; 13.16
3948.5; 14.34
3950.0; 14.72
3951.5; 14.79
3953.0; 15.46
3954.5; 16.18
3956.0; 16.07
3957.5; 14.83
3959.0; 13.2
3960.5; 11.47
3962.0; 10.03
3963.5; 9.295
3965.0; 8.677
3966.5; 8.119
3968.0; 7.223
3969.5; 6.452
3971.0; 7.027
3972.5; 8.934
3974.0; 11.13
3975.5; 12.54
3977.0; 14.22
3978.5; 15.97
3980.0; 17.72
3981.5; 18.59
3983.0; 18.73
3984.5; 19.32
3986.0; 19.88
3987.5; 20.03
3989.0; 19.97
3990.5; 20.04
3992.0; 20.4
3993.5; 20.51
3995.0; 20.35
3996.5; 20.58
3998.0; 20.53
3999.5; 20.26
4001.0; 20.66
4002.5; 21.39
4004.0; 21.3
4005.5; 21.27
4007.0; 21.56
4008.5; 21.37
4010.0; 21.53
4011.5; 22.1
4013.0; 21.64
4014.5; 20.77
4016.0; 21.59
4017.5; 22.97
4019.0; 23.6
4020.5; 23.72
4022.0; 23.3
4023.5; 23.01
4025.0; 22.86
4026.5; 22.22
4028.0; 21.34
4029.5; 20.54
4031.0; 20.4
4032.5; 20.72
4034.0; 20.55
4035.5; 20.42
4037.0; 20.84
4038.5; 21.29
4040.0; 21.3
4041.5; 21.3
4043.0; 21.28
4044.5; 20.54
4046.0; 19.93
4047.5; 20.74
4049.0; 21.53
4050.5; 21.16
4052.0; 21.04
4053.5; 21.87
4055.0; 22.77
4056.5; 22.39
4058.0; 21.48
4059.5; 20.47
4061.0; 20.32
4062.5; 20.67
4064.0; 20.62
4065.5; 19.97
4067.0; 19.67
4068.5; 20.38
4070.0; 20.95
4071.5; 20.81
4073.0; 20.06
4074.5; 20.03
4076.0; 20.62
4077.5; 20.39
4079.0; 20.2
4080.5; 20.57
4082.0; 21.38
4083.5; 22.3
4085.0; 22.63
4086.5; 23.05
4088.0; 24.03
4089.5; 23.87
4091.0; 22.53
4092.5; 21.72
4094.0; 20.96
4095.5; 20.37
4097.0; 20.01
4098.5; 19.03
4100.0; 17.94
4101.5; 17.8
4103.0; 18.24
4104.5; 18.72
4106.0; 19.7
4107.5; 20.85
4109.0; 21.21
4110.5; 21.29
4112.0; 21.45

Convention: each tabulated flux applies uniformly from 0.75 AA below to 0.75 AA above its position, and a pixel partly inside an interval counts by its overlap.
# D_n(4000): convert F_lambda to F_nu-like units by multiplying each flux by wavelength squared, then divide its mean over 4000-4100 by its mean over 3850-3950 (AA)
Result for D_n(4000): 2.02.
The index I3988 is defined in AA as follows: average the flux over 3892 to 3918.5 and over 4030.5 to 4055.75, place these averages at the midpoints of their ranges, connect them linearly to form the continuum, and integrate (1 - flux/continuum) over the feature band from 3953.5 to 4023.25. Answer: 4.6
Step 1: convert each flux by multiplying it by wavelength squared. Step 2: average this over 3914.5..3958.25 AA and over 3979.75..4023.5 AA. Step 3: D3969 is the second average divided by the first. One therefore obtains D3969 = 1.9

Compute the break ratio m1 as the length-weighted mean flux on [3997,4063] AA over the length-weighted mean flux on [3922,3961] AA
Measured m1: 1.9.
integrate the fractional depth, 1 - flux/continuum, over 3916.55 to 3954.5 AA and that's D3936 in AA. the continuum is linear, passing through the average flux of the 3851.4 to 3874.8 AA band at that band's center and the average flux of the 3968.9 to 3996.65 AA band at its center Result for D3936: 8.6 AA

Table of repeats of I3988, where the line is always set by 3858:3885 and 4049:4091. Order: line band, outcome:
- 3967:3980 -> 4.2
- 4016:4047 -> -4.1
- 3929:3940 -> 5.6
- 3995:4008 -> -2.6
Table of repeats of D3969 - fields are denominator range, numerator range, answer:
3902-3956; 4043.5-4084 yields 1.86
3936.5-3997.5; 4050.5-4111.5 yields 1.58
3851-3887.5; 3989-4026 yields 2.27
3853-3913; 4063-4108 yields 1.93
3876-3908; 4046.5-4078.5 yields 1.84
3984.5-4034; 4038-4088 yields 1.02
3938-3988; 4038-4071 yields 1.70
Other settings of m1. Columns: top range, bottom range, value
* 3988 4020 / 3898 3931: 1.63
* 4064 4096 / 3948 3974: 1.84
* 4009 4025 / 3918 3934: 2.23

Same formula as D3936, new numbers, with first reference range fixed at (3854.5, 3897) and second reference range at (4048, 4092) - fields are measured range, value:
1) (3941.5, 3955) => 1.4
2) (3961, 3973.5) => 5.9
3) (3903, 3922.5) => -2.1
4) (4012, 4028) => -3.3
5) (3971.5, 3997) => -1.0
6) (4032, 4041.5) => -0.7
